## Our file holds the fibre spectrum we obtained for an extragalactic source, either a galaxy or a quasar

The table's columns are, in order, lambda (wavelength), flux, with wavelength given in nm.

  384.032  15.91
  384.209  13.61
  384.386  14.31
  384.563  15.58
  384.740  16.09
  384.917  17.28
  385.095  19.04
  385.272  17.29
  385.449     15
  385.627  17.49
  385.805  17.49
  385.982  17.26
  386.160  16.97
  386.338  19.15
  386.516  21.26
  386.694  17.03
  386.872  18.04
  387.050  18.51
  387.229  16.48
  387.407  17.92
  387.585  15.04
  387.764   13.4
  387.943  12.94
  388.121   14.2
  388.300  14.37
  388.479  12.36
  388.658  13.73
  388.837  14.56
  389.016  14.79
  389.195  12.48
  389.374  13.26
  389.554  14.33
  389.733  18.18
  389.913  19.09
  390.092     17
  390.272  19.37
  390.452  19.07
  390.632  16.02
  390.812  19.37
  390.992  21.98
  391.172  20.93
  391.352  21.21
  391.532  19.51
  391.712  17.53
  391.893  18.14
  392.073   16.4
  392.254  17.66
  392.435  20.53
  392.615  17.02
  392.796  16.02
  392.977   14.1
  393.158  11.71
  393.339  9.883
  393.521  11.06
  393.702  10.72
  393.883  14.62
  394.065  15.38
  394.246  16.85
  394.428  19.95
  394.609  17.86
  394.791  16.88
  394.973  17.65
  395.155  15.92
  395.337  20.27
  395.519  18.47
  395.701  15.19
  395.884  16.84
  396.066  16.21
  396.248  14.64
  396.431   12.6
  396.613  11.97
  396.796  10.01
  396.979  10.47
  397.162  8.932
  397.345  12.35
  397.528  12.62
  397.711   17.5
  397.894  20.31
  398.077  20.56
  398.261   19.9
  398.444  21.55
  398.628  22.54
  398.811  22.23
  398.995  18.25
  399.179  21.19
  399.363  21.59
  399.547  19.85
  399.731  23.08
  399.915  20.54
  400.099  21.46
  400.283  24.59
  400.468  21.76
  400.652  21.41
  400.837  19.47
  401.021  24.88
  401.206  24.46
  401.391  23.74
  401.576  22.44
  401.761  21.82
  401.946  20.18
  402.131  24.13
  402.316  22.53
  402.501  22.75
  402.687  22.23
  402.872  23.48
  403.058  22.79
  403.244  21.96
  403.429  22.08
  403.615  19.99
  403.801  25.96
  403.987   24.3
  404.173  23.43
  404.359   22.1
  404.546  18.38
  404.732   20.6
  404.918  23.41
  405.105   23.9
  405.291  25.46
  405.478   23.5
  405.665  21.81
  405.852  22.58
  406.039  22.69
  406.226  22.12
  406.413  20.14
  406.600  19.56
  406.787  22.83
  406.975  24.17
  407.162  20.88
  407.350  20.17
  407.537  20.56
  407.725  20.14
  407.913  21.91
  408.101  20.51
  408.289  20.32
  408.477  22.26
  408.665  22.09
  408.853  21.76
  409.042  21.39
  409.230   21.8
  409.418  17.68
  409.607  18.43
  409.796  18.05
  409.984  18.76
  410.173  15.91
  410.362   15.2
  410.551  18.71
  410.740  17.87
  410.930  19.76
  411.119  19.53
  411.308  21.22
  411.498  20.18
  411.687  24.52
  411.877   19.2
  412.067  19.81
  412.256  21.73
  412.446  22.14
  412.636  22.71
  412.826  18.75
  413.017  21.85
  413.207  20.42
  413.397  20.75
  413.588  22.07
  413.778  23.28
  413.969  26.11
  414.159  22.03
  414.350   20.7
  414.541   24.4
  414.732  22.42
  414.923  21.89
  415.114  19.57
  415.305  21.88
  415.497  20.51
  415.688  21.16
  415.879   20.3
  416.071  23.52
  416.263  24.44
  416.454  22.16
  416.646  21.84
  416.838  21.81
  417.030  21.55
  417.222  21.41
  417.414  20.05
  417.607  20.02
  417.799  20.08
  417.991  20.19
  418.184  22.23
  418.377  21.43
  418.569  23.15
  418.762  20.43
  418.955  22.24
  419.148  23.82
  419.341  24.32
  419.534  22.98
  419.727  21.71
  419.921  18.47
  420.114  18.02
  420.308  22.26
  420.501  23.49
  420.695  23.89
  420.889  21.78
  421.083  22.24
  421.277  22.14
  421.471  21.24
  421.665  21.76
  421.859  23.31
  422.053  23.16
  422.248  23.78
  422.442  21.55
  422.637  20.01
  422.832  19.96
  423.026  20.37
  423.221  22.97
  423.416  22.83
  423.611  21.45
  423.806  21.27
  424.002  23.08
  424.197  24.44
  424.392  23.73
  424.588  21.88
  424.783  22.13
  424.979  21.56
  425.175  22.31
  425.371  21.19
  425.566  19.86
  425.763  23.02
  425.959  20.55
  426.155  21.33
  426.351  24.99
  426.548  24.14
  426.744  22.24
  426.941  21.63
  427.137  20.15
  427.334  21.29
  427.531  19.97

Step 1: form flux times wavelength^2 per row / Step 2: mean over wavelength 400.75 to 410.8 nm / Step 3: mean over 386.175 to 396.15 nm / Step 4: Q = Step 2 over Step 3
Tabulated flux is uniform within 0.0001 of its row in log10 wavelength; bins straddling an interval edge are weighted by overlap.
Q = 1.40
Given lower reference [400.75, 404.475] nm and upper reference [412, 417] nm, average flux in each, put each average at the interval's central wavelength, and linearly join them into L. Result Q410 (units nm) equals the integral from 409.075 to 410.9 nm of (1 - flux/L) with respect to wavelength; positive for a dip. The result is 0.33 nm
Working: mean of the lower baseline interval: 22.7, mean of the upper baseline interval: 21.9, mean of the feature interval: 18.2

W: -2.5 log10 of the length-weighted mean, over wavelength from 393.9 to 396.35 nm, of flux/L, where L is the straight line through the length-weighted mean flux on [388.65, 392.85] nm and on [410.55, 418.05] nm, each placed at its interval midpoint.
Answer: 0.08 mag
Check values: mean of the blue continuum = 17.5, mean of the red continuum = 21.4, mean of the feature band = 17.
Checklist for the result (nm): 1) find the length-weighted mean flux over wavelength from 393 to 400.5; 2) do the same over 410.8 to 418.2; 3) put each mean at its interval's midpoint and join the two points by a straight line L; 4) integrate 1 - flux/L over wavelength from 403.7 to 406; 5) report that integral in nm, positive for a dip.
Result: -0.477 nm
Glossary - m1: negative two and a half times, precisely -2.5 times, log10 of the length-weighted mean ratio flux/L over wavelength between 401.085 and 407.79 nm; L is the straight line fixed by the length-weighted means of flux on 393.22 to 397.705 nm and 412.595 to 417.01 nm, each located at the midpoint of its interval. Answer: -0.24 mag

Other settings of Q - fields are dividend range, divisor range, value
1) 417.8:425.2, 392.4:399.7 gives 1.52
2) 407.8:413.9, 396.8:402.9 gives 1.06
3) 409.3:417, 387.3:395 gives 1.44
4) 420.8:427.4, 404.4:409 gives 1.10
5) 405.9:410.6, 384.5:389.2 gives 1.40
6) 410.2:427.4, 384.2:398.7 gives 1.52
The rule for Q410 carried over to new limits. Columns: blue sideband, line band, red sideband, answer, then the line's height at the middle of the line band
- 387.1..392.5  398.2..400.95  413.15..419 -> -0.41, 18.6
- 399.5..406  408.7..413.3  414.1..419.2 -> 0.43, 22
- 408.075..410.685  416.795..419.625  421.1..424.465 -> -0.06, 21.2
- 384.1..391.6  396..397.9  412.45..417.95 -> 0.55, 18.4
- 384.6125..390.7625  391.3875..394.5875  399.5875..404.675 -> 0.47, 18.6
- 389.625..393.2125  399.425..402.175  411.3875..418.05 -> -0.38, 19.5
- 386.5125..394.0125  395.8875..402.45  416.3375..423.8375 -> -0.48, 17.8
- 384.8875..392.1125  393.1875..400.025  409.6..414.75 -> 0.60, 18.2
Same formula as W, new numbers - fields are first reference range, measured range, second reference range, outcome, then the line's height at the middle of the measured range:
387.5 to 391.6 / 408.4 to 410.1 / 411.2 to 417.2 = 0.03 mag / 20.7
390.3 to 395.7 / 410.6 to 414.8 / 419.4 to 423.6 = -0.06 mag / 20.3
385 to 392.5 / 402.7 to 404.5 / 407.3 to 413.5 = -0.18 mag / 19.2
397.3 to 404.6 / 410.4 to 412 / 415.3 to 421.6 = 0.09 mag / 21.6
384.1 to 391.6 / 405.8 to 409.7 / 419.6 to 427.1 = -0.08 mag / 19.7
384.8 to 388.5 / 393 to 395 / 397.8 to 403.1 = 0.31 mag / 19.5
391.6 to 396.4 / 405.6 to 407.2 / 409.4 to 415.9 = -0.15 mag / 19.1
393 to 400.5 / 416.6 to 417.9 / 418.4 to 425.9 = 0.01 mag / 21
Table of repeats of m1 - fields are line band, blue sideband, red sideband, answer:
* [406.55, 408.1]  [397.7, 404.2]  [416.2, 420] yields 0.032 mag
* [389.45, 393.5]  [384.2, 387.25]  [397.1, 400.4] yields 0.051 mag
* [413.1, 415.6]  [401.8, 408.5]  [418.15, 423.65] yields 0.001 mag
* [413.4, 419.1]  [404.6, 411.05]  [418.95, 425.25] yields -0.013 mag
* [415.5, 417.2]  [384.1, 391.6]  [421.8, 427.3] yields -0.056 mag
